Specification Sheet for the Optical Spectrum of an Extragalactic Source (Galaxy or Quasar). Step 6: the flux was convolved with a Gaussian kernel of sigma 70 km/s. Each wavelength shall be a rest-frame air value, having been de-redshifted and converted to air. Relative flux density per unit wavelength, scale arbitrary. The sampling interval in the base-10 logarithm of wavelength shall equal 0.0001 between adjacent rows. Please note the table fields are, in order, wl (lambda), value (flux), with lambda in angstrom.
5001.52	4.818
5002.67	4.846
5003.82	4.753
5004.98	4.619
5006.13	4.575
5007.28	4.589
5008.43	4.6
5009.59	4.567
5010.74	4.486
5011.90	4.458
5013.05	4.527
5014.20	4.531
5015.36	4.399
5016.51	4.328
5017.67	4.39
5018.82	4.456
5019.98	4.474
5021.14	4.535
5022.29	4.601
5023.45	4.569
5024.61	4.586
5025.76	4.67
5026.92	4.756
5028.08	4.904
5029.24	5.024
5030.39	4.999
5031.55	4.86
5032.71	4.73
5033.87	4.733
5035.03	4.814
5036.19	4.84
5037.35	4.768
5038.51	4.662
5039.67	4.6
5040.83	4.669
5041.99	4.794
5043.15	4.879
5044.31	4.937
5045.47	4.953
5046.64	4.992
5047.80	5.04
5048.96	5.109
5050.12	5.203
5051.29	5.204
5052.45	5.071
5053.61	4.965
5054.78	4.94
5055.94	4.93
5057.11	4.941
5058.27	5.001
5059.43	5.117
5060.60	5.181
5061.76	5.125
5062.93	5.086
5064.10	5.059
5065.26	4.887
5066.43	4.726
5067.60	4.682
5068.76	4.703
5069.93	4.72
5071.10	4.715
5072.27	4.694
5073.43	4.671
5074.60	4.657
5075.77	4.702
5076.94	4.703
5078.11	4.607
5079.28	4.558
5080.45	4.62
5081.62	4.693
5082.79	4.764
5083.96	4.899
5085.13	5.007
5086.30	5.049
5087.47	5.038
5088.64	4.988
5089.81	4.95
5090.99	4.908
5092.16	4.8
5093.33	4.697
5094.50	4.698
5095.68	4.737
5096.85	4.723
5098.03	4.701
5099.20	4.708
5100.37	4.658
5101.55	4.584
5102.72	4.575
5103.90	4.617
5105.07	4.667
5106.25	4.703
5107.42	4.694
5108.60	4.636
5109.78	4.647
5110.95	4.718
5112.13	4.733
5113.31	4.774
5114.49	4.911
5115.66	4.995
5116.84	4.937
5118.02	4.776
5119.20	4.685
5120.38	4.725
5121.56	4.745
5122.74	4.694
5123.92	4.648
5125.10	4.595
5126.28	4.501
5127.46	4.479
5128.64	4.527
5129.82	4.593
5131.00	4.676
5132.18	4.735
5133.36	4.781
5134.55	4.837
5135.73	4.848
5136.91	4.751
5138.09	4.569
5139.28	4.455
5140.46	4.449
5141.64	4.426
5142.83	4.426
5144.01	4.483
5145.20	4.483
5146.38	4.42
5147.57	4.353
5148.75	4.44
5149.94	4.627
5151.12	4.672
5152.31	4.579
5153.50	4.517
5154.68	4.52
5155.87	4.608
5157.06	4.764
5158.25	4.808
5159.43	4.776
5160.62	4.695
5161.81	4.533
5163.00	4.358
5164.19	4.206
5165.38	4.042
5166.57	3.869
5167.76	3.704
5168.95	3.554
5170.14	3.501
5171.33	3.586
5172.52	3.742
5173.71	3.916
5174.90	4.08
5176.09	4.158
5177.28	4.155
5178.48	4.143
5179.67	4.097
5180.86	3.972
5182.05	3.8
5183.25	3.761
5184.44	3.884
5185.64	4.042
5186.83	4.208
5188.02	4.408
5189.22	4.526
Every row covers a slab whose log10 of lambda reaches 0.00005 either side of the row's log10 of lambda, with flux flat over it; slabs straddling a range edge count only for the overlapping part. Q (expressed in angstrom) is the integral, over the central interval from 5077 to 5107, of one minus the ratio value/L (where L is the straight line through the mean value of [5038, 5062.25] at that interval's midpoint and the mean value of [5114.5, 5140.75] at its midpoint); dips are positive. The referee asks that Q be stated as 0.4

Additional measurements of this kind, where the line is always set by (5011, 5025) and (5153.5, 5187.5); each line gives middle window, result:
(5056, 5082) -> -2.7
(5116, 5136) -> -2.2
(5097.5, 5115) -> -1.7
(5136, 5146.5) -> -0.8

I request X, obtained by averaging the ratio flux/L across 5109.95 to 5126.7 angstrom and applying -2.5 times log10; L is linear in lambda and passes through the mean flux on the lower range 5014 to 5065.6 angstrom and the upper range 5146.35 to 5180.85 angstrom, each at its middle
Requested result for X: -0.067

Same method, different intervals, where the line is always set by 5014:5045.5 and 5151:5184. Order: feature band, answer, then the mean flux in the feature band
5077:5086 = -0.058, 4.74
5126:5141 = -0.081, 4.64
